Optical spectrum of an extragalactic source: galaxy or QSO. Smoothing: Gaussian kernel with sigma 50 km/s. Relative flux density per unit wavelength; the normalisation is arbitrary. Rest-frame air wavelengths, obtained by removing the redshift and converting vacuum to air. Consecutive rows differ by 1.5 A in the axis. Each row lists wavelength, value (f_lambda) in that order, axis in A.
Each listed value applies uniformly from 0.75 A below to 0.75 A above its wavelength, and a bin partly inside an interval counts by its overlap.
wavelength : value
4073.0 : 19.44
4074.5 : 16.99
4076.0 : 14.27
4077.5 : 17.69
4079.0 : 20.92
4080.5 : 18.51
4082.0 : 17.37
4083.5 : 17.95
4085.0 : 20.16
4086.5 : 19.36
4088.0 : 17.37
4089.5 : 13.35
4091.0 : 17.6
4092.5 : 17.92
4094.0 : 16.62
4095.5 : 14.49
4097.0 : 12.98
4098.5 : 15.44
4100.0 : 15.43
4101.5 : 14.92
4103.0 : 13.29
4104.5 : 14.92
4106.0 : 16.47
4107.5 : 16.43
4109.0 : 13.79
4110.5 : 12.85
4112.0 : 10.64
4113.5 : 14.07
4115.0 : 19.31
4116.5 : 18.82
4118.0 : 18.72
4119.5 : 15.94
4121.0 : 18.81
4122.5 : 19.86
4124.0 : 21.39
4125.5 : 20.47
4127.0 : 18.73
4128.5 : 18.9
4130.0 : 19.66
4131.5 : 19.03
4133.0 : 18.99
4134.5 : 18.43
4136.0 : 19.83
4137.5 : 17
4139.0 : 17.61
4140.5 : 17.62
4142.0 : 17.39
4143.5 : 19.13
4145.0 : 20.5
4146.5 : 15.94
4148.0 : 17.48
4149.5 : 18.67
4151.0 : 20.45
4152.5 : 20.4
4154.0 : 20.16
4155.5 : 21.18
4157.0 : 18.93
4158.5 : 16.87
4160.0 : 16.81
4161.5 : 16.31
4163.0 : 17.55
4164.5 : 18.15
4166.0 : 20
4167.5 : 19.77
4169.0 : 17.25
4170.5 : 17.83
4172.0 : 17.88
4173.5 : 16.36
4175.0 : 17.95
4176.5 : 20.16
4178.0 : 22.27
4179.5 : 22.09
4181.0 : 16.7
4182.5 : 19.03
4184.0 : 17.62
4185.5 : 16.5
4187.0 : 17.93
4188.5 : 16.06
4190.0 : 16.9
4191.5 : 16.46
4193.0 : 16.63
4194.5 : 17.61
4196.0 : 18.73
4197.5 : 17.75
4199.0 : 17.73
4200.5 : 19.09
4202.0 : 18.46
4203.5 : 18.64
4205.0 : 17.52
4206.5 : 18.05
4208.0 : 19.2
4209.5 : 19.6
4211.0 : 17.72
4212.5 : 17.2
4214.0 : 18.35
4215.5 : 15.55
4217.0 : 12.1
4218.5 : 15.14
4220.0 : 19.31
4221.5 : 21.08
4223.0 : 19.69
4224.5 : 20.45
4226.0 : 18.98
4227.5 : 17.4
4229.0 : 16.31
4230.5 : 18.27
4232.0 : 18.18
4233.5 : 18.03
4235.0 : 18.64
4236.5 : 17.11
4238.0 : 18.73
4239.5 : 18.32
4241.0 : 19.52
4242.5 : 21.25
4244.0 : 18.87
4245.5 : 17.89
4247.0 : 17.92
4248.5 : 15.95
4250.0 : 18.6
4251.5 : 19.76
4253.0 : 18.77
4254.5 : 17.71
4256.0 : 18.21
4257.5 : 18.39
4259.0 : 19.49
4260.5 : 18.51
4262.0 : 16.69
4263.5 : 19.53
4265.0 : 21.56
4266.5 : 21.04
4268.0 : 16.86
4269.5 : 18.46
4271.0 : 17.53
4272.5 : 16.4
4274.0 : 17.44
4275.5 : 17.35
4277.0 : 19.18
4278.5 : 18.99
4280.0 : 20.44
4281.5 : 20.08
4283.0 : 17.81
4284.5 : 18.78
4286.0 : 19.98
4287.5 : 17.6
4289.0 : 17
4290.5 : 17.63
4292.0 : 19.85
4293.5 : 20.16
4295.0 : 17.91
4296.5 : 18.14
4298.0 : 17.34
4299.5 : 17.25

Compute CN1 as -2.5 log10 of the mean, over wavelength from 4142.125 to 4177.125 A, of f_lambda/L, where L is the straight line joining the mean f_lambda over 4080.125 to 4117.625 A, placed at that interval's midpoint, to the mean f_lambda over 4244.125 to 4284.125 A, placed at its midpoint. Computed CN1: -0.096 mag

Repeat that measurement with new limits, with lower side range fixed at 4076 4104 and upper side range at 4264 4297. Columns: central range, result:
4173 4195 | -0.02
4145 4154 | -0.10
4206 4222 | 0.03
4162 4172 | -0.05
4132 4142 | -0.06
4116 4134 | -0.12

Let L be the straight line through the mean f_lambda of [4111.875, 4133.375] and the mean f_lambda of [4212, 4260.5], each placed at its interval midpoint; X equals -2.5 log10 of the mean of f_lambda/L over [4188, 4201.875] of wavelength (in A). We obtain 0.05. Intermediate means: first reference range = 18.4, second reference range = 18.2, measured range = 17.5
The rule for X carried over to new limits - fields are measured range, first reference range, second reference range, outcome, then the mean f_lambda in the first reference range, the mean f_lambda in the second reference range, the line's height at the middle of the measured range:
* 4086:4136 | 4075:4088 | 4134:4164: 0.089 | 18.2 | 18.4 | 18.3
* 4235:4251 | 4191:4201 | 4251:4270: 0.005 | 17.7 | 18.8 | 18.5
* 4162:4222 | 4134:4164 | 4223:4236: 0.024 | 18.4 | 18.3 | 18.4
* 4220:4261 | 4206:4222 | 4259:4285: -0.034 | 17.5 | 18.6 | 18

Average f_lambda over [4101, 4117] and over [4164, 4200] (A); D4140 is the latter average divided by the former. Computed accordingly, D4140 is 1.2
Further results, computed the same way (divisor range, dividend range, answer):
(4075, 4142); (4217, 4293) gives 1.08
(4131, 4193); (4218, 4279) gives 1.01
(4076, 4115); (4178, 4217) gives 1.11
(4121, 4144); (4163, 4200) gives 0.96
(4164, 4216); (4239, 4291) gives 1.02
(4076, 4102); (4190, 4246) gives 1.07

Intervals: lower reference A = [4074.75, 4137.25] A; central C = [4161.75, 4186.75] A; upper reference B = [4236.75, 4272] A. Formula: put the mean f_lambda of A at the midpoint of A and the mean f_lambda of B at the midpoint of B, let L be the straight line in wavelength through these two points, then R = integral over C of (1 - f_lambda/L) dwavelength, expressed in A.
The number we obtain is -1.0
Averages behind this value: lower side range 17.1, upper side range 18.6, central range 18.5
